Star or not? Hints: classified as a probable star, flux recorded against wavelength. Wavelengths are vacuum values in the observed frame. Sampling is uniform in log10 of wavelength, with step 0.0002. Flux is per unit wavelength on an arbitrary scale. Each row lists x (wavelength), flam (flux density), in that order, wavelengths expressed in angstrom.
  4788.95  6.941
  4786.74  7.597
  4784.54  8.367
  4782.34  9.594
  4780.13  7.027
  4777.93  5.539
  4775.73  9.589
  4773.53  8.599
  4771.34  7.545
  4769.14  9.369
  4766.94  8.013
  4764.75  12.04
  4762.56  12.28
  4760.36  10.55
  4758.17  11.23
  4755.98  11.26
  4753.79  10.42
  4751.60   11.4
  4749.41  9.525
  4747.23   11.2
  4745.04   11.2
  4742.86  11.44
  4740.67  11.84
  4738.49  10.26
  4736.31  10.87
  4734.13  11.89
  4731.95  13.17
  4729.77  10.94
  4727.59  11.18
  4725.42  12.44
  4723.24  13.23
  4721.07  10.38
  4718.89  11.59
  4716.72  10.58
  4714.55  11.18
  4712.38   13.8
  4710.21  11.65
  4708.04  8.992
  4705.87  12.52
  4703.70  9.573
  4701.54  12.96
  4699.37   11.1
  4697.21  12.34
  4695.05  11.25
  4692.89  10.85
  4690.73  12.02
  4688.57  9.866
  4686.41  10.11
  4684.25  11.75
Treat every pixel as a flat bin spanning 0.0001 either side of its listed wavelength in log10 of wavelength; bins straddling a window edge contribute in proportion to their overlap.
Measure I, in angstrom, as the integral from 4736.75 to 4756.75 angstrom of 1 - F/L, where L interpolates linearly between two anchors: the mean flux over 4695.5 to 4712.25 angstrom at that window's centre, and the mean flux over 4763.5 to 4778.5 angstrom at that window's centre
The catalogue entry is -2.4 angstrom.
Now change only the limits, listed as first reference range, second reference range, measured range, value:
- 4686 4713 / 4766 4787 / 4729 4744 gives -2.63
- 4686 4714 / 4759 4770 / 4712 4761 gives -2.18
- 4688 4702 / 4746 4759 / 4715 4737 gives -0.98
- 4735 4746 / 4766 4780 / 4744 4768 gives -3.01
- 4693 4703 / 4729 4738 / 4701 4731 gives 0.53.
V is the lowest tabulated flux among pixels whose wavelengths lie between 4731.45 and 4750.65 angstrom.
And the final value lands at 9.525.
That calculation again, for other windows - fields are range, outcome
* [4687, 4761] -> 8.992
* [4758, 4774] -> 7.545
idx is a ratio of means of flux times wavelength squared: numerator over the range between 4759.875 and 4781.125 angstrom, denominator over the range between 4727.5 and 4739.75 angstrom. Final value 0.80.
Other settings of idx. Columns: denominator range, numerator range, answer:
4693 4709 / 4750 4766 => 1.02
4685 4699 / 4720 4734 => 1.09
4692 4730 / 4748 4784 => 0.86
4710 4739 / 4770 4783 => 0.70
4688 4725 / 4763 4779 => 0.79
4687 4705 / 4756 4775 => 0.92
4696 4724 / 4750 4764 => 0.99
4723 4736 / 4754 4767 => 0.94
